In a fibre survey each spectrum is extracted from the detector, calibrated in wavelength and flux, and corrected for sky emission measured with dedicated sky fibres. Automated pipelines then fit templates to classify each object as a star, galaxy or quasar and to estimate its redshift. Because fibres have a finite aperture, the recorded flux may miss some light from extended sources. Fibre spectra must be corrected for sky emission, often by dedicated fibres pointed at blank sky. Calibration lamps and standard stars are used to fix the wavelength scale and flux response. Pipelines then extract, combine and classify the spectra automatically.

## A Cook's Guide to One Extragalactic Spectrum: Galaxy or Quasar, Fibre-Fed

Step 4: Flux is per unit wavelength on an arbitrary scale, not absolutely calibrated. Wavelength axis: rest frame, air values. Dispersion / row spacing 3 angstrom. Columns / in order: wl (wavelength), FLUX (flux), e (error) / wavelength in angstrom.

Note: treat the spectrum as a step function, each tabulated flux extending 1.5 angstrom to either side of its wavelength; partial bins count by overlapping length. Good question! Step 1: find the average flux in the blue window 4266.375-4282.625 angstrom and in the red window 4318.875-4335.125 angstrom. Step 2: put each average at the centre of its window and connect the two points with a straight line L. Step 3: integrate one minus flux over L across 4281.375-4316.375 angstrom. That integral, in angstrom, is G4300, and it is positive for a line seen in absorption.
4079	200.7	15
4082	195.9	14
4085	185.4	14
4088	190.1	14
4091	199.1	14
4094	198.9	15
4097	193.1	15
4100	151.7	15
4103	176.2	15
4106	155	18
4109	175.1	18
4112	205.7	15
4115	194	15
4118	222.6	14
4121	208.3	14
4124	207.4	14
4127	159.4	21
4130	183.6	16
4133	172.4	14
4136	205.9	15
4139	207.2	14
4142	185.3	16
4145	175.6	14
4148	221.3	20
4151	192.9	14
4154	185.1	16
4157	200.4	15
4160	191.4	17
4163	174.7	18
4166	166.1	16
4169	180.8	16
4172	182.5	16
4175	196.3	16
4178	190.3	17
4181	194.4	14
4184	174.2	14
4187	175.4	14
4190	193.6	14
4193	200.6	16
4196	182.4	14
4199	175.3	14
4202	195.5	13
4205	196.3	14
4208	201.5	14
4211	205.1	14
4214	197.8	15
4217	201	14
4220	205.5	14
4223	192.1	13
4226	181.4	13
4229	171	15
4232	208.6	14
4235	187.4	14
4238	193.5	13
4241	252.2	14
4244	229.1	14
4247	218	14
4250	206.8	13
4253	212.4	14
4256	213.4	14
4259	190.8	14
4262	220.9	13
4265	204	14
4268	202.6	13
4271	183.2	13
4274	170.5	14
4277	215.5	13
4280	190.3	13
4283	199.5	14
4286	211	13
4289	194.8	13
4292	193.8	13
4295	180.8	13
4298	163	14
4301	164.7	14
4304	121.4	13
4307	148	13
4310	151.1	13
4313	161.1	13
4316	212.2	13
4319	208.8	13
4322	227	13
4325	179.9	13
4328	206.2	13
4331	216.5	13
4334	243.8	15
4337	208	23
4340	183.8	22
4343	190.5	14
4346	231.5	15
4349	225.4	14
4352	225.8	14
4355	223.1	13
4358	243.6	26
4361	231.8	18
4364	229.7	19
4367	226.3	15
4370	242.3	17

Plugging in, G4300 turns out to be 4.9 angstrom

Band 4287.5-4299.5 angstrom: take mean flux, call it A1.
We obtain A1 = 183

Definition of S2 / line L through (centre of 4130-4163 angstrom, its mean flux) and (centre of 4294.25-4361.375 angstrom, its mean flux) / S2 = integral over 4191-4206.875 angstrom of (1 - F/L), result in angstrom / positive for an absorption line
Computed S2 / 0.3 angstrom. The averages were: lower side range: 192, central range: 190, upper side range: 197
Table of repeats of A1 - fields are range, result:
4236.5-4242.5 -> 223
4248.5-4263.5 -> 209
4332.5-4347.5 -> 212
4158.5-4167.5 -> 177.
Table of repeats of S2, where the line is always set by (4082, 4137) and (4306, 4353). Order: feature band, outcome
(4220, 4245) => -0.8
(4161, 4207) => 1.7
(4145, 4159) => -0.5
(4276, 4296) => 0.1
